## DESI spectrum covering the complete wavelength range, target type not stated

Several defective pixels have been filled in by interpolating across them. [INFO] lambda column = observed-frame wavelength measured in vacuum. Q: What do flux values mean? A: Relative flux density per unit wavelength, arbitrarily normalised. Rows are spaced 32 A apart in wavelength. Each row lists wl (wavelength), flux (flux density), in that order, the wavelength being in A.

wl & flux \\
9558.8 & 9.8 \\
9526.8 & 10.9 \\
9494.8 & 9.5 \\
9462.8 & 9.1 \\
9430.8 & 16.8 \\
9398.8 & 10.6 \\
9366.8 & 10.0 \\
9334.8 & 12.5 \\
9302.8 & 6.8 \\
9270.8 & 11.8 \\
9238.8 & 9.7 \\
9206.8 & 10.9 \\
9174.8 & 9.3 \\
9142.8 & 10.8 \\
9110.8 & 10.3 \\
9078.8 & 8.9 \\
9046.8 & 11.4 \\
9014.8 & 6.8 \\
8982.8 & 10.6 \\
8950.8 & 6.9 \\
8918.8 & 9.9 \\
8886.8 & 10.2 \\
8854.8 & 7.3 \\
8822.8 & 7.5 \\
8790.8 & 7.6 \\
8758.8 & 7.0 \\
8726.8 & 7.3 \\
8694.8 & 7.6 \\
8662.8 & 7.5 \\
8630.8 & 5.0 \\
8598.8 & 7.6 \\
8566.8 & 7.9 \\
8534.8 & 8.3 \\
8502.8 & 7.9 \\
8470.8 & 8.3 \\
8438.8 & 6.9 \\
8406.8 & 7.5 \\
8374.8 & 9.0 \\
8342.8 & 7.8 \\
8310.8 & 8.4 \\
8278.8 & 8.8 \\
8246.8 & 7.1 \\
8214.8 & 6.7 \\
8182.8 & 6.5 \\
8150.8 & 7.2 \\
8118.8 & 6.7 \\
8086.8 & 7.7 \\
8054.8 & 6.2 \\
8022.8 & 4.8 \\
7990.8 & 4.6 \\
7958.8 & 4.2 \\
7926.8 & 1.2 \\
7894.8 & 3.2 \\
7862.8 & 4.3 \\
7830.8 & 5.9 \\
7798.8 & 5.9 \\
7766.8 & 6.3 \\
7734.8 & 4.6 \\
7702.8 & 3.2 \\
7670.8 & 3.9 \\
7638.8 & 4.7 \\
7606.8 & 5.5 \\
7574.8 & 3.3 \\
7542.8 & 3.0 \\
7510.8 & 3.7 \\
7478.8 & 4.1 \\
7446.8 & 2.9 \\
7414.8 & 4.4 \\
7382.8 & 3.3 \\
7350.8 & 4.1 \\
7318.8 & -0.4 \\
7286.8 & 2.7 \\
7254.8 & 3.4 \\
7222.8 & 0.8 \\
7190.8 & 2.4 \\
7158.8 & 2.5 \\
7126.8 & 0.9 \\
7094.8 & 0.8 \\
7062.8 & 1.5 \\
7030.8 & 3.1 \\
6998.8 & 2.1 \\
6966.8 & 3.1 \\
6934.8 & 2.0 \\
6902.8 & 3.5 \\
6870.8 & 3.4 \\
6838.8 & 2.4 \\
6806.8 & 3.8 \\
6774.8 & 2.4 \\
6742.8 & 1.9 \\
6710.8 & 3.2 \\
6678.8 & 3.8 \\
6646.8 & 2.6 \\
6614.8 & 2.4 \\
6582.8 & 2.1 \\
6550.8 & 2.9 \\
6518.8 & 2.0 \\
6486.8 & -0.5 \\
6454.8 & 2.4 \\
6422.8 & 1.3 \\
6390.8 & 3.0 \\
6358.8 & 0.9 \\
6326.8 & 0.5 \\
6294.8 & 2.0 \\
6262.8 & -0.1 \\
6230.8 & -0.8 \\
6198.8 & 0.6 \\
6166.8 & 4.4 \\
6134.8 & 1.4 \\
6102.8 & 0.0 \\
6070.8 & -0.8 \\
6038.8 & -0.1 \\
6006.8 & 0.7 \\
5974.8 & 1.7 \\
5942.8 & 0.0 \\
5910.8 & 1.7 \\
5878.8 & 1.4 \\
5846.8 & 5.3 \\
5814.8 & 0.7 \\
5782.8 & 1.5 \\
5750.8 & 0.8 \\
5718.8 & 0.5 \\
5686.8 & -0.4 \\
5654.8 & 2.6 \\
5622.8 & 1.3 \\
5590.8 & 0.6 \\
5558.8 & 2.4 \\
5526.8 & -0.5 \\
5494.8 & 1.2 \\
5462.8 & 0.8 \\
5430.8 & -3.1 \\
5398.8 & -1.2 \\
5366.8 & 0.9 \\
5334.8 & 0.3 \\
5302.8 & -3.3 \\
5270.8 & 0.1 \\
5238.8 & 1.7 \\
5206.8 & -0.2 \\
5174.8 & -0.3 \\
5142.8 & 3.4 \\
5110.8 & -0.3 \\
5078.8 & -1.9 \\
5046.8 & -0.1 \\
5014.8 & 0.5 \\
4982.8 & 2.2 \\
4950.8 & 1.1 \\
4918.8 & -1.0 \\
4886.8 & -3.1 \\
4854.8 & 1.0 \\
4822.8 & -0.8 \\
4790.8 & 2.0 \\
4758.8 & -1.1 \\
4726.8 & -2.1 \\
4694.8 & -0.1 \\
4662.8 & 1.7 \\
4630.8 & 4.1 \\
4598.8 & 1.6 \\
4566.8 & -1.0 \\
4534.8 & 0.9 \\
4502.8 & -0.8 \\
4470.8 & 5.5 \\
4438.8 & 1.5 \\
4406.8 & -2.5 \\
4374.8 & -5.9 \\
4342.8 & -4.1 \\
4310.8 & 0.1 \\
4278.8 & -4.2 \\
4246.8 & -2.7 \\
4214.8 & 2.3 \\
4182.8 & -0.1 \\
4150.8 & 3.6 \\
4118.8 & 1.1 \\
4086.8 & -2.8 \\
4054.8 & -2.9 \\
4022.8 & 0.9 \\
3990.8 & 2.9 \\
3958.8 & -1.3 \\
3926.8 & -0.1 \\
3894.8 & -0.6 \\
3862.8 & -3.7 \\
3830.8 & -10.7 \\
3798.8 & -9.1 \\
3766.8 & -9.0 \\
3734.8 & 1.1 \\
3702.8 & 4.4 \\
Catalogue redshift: 1.01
